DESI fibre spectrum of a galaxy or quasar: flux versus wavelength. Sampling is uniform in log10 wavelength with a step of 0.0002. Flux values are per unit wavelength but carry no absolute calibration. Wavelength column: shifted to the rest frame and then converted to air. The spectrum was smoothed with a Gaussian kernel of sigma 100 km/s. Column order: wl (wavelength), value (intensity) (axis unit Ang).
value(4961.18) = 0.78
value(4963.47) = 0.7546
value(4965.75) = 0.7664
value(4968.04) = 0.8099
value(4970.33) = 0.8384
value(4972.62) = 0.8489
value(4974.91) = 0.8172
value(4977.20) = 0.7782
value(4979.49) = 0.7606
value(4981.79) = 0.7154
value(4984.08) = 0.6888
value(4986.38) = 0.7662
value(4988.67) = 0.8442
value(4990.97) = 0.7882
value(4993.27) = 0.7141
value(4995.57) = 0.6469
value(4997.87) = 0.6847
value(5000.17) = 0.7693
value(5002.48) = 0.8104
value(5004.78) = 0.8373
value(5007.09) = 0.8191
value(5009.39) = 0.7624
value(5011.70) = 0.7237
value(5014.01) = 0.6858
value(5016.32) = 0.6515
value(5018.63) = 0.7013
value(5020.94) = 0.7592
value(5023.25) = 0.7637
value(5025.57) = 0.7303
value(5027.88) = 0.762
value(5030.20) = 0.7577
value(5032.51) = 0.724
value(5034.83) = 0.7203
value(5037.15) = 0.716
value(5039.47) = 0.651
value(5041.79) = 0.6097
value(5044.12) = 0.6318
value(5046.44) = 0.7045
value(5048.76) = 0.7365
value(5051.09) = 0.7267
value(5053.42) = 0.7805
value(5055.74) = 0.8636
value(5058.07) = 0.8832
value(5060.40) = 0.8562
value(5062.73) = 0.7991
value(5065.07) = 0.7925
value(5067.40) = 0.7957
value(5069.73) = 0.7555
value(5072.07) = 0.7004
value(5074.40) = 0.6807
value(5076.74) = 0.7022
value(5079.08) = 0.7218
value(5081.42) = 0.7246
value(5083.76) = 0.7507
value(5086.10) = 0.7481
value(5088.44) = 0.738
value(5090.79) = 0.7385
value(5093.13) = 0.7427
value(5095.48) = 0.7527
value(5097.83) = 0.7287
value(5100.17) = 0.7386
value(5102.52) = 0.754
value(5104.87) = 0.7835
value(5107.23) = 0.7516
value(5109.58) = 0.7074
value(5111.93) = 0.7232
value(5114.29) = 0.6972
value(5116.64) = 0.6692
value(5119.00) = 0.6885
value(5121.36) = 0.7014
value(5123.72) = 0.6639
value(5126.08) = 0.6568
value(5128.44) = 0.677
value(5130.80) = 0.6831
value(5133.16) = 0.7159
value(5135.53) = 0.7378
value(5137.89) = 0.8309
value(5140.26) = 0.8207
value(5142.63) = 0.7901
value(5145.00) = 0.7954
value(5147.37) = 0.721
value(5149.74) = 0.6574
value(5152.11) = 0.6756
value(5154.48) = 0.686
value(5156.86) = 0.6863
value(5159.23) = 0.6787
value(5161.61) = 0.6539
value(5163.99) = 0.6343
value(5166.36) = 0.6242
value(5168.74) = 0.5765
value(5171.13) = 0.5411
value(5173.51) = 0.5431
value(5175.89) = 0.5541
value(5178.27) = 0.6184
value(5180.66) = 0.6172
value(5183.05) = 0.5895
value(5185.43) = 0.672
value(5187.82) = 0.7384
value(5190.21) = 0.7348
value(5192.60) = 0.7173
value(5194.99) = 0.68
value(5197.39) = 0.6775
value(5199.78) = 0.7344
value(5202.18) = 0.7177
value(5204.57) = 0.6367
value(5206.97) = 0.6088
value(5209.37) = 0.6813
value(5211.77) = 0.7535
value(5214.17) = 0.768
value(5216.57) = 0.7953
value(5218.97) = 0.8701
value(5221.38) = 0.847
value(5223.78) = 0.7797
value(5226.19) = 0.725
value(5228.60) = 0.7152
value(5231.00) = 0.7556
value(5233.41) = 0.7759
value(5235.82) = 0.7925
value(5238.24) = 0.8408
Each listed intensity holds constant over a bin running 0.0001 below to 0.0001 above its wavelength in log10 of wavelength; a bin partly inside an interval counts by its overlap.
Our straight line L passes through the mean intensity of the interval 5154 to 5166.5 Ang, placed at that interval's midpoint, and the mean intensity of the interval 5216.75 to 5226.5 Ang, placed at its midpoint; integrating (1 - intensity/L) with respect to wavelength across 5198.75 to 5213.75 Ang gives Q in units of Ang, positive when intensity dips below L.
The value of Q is 1.6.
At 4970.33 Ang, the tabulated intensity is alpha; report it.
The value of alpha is 0.8384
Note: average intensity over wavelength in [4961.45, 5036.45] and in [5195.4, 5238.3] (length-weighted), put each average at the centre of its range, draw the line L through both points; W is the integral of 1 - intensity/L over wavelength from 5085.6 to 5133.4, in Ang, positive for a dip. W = 2.2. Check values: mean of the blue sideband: 0.756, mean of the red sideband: 0.745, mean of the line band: 0.717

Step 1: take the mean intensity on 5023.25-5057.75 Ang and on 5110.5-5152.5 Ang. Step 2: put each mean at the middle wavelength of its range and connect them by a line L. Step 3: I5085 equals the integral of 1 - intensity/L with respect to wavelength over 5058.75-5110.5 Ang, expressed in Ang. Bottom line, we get -1.9 Ang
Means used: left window 0.728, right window 0.718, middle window 0.75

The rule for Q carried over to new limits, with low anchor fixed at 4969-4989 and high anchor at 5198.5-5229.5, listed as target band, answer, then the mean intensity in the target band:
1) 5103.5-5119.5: 0.85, 0.719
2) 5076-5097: 0.75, 0.736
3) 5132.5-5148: -0.47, 0.777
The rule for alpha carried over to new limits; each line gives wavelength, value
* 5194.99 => 0.68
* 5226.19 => 0.725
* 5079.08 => 0.7218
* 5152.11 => 0.6756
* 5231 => 0.7556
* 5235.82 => 0.7925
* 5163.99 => 0.6343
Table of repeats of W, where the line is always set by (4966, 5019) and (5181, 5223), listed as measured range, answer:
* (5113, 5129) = 1.2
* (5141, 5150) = -0.3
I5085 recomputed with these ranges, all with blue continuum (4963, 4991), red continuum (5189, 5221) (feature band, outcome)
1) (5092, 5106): 0.0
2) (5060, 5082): 0.3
